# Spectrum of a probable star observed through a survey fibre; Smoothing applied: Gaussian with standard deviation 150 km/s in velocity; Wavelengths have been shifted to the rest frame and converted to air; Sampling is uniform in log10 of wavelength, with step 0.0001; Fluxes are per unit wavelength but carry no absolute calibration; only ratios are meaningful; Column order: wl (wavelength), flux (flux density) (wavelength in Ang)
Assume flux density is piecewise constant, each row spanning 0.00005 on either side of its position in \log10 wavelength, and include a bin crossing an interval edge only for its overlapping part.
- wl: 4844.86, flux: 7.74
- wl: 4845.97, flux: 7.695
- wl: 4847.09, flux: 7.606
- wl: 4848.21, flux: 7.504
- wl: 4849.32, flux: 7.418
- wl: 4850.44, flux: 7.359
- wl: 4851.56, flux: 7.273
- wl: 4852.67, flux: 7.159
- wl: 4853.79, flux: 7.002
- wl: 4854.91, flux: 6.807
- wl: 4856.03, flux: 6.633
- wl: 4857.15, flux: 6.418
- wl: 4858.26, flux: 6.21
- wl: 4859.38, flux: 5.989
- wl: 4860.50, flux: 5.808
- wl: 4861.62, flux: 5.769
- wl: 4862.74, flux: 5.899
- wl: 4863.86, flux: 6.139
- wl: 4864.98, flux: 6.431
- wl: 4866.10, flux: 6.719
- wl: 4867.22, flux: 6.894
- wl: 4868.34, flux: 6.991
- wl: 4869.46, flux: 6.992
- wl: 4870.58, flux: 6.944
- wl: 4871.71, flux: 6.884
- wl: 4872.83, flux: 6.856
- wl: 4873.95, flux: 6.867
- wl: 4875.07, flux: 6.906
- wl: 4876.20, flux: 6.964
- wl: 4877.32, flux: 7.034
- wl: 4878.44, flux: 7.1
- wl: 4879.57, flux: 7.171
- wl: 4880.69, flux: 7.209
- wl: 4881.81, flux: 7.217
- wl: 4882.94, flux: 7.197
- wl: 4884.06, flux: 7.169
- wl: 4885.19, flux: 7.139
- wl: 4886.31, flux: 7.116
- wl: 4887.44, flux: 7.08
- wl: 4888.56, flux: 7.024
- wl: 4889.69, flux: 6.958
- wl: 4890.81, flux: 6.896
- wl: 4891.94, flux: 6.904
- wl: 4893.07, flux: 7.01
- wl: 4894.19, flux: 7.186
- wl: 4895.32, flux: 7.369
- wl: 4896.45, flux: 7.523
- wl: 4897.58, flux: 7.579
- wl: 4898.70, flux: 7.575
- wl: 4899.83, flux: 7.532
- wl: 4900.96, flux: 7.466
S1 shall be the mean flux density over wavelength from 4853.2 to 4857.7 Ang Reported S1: 6.71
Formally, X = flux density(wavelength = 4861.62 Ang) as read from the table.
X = 5.769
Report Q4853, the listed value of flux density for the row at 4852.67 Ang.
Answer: 7.159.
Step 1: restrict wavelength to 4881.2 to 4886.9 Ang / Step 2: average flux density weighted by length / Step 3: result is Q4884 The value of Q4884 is 7.16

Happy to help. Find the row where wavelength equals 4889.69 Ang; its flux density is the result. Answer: 6.958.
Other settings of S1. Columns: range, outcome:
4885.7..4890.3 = 7.06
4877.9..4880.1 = 7.11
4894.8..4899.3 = 7.51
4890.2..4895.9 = 7.07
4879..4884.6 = 7.19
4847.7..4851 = 7.43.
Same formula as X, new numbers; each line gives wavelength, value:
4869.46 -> 6.992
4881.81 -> 7.217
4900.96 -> 7.466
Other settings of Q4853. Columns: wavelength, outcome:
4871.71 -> 6.884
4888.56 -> 7.024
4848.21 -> 7.504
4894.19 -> 7.186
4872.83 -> 6.856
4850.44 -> 7.359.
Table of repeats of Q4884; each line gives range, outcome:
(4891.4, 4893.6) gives 6.95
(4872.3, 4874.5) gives 6.87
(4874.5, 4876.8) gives 6.93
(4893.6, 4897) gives 7.36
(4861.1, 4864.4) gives 5.94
